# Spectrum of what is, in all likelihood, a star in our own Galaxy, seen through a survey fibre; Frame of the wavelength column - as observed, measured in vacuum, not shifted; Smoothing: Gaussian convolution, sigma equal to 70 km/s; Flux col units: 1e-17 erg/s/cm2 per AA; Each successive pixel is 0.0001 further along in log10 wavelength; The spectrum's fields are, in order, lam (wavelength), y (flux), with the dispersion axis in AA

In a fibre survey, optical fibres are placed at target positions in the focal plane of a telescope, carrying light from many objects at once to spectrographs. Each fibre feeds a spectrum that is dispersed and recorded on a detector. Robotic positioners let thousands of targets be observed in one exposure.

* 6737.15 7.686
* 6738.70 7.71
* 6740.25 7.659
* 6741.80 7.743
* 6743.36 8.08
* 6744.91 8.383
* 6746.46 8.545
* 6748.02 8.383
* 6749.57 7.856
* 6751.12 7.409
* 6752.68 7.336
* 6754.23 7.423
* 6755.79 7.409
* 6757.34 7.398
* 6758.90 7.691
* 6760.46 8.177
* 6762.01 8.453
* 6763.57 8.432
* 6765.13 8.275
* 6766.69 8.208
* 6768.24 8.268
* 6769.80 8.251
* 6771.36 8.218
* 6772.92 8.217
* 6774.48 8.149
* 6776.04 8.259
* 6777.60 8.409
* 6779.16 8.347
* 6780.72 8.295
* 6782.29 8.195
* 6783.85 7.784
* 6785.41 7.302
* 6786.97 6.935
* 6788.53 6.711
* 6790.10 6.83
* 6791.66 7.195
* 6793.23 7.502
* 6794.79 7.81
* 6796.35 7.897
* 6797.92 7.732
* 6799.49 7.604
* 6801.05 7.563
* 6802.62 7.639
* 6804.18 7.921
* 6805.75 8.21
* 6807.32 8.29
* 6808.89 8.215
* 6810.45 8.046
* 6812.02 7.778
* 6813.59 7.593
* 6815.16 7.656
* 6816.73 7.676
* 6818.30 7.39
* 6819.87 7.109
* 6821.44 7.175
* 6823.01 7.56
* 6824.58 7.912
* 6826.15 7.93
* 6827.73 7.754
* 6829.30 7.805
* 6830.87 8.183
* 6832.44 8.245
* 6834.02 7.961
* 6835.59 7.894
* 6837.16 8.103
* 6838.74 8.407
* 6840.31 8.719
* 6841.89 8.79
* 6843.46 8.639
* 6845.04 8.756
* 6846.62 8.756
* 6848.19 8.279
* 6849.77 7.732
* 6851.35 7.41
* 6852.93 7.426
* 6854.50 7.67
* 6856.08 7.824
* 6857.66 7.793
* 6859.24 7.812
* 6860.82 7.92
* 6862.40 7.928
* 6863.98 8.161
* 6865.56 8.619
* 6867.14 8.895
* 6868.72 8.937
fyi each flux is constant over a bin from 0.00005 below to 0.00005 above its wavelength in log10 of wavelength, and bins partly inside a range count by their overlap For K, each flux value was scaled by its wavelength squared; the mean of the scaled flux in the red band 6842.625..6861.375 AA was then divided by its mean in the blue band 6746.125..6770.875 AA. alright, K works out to 1.03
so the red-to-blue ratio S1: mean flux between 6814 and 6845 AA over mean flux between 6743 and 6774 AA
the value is 1.0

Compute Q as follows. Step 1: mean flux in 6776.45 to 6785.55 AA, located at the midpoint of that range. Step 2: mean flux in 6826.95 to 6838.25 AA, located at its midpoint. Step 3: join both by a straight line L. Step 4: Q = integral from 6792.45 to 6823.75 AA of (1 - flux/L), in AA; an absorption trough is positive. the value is 1.3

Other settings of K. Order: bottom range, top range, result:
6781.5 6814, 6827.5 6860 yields 1.07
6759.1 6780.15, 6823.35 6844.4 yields 1.01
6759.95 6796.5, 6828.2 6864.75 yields 1.04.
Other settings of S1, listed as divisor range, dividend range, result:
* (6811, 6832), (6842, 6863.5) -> 1.05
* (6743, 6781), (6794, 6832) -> 0.96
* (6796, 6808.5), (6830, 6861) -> 1.03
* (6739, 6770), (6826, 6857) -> 1.02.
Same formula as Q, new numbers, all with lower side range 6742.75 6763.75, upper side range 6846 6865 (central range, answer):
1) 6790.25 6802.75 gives 0.52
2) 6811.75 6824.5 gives 0.64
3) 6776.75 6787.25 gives -0.05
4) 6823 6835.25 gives -0.06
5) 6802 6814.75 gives -0.09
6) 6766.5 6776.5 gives -0.40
